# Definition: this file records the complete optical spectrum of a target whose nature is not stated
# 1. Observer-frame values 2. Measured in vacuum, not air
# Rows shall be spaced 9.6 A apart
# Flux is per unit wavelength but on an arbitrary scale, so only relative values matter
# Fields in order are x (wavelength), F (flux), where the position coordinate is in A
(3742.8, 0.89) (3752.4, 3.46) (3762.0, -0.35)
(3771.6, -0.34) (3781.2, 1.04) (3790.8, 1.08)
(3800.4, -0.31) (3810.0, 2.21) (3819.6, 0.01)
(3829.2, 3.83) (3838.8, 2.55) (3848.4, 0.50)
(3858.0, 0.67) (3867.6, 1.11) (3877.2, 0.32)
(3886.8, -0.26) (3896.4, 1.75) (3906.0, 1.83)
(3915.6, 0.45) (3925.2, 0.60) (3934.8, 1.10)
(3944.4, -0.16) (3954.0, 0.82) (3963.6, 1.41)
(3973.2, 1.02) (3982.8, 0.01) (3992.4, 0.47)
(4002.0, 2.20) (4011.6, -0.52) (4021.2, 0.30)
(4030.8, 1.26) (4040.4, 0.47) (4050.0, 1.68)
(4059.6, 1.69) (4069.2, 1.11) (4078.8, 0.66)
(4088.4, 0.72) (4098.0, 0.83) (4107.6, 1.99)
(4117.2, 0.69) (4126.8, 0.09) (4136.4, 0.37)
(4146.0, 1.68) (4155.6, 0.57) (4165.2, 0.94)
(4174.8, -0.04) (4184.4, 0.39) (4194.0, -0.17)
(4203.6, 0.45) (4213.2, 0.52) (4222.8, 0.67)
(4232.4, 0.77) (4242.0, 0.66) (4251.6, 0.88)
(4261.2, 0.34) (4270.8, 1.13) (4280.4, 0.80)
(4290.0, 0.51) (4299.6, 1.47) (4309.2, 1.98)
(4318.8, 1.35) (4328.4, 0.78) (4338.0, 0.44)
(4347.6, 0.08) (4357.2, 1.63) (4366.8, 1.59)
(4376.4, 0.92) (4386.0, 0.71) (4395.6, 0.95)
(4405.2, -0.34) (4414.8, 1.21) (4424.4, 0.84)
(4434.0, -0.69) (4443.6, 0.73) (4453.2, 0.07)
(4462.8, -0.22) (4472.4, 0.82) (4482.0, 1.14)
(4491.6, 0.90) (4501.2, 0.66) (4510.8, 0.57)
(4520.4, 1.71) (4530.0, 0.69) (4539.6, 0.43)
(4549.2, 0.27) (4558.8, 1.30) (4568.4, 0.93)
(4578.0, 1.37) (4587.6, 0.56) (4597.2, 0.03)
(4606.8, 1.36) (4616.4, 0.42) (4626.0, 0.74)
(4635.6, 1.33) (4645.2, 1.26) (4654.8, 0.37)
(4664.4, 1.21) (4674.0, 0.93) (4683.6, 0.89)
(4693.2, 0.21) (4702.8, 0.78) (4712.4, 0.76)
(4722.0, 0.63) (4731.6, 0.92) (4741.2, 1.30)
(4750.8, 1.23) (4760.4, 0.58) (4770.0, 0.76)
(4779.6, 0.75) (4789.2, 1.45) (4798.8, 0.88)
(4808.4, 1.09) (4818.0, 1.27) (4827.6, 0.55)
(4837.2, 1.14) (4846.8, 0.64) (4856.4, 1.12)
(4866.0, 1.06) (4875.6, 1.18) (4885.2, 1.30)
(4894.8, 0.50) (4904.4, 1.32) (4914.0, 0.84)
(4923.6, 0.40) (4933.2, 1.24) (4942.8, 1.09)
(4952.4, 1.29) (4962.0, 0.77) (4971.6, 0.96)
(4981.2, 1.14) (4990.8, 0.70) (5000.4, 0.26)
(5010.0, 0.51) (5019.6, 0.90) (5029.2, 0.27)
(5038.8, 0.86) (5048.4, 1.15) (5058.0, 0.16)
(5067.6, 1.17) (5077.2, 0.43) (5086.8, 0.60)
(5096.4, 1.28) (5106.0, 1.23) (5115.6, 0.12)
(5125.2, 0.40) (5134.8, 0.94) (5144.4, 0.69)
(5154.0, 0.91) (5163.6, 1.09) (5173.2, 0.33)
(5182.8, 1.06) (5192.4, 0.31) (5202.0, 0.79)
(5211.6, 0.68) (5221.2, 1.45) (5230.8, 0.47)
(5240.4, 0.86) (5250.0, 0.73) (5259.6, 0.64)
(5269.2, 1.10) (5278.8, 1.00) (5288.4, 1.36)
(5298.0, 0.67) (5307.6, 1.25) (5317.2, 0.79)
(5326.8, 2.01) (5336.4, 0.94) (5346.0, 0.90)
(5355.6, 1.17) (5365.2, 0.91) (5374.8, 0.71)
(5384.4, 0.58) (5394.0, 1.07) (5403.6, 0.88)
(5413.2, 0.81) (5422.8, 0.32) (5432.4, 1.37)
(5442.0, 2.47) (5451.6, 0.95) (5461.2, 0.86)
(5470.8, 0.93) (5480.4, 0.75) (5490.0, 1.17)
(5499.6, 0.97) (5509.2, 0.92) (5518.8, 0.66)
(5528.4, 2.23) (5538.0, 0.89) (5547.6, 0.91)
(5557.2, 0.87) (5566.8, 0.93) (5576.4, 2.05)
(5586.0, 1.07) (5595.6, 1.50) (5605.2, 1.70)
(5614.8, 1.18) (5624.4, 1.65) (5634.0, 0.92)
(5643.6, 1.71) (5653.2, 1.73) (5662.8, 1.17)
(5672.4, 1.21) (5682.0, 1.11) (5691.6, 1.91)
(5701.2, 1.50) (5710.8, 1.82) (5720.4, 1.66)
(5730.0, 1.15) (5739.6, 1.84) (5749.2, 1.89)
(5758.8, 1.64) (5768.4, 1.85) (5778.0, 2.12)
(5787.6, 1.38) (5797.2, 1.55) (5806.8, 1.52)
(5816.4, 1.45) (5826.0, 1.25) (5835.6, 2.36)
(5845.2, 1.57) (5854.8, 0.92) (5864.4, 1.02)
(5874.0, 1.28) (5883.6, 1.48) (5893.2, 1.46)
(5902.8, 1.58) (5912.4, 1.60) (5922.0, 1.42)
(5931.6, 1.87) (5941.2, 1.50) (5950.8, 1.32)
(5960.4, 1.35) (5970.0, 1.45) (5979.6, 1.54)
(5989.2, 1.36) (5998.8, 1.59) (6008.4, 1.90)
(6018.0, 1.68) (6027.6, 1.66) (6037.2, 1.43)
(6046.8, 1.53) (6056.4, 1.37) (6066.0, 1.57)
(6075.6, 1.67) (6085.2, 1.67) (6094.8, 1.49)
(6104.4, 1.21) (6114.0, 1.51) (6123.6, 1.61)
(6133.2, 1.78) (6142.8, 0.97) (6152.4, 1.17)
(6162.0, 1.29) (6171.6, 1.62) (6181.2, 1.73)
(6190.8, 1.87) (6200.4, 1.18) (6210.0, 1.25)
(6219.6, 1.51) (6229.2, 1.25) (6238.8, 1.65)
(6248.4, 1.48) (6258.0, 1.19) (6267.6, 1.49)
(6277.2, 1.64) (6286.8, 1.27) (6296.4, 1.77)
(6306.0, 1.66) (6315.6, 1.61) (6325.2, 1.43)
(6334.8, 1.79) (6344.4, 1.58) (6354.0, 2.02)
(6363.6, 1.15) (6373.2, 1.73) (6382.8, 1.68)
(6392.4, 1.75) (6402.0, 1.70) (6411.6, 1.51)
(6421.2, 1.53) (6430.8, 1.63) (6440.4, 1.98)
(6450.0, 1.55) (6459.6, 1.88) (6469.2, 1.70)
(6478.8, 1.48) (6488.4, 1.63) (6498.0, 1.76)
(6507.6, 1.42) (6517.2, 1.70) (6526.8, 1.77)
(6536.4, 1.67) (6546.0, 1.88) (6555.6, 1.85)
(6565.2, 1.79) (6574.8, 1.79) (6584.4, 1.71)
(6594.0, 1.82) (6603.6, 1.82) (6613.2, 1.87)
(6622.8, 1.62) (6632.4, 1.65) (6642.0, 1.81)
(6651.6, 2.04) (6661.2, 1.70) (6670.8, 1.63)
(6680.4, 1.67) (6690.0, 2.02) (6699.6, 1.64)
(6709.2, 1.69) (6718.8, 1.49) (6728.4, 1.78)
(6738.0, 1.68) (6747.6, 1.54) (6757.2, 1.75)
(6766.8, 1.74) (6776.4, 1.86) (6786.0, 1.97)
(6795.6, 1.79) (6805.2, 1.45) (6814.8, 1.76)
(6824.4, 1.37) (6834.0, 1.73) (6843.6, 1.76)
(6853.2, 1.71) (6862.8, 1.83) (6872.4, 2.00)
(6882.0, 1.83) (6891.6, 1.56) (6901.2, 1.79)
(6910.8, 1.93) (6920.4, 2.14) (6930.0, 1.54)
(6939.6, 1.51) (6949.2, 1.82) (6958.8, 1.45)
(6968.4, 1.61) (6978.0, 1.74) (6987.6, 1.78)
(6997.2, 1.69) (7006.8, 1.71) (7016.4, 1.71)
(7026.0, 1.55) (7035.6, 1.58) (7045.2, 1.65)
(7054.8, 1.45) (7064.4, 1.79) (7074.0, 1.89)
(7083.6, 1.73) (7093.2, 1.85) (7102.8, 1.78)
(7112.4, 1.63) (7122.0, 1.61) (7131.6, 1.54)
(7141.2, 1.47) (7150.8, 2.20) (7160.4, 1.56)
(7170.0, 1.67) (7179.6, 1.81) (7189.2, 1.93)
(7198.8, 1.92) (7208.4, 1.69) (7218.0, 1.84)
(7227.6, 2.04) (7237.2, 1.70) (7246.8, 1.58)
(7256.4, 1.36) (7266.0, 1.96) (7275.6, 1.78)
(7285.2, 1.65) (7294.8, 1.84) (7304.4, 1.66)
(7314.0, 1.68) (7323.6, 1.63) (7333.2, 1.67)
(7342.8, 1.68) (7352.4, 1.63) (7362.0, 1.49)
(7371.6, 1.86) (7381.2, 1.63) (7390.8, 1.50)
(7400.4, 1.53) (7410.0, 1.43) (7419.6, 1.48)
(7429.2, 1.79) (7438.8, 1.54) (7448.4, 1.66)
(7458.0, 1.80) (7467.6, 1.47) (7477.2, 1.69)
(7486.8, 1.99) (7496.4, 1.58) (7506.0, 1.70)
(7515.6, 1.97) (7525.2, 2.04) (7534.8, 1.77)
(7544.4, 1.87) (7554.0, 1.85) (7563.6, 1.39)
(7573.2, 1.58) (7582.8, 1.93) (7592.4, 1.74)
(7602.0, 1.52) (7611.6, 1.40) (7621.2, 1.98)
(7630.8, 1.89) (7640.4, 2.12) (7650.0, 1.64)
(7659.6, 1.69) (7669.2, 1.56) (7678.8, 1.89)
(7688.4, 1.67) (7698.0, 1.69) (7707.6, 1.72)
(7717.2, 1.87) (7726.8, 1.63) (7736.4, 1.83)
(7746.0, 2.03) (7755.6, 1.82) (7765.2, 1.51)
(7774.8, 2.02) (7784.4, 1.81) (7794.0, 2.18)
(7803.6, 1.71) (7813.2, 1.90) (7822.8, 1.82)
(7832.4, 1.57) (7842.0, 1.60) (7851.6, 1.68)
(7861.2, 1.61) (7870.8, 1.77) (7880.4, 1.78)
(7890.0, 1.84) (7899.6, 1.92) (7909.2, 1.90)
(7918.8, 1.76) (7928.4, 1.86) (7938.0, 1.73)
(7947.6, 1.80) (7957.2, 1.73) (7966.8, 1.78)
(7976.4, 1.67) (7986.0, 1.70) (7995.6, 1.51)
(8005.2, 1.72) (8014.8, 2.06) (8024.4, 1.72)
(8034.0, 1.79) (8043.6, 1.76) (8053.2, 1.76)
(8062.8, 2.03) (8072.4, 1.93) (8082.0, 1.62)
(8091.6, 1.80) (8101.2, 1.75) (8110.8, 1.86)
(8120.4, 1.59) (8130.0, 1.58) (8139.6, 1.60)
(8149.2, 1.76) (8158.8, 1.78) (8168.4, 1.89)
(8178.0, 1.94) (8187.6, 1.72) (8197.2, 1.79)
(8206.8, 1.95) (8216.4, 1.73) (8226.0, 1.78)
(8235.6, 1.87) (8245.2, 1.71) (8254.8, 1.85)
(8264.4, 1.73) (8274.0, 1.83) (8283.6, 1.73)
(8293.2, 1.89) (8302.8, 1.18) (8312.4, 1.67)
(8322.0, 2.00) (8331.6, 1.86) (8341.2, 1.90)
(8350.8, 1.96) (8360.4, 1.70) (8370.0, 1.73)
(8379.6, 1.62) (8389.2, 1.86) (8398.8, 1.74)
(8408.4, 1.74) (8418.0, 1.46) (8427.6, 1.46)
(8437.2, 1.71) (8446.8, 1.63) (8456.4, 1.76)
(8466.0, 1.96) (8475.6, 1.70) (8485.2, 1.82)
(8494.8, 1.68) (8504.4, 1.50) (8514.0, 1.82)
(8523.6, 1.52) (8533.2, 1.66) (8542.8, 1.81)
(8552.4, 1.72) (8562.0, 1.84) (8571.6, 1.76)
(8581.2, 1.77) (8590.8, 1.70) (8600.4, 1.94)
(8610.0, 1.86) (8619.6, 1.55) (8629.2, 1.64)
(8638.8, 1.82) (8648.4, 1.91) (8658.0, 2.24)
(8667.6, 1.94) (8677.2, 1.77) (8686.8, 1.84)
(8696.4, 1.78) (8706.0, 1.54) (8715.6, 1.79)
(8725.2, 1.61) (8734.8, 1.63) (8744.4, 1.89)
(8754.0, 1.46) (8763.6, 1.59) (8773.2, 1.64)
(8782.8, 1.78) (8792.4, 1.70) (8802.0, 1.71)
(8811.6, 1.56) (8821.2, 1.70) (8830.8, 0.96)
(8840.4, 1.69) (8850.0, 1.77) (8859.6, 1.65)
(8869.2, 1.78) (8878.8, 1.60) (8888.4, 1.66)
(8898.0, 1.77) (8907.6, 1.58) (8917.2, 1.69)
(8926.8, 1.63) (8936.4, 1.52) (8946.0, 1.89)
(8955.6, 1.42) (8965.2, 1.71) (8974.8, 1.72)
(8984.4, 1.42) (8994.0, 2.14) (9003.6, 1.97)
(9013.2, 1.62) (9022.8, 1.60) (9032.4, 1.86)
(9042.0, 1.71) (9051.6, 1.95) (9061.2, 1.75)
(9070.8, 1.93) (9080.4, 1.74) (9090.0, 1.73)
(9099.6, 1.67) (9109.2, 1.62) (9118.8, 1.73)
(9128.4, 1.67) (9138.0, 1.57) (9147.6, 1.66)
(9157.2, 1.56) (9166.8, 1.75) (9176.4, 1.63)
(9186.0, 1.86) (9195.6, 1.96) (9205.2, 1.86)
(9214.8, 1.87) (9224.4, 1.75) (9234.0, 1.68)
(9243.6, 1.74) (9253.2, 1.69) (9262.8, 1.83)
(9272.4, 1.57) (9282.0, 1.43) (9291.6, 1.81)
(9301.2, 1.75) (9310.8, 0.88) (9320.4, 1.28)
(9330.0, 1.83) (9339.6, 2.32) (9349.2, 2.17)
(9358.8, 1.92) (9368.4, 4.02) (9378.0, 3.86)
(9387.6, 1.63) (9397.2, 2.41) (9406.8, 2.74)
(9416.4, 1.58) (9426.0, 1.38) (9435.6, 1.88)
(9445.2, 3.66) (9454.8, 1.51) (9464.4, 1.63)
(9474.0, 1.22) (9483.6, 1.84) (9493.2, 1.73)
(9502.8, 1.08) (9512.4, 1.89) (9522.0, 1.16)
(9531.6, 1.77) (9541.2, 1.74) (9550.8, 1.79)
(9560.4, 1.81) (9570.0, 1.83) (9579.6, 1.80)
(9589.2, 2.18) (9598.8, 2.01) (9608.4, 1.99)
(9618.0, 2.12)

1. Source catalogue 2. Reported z 0.428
